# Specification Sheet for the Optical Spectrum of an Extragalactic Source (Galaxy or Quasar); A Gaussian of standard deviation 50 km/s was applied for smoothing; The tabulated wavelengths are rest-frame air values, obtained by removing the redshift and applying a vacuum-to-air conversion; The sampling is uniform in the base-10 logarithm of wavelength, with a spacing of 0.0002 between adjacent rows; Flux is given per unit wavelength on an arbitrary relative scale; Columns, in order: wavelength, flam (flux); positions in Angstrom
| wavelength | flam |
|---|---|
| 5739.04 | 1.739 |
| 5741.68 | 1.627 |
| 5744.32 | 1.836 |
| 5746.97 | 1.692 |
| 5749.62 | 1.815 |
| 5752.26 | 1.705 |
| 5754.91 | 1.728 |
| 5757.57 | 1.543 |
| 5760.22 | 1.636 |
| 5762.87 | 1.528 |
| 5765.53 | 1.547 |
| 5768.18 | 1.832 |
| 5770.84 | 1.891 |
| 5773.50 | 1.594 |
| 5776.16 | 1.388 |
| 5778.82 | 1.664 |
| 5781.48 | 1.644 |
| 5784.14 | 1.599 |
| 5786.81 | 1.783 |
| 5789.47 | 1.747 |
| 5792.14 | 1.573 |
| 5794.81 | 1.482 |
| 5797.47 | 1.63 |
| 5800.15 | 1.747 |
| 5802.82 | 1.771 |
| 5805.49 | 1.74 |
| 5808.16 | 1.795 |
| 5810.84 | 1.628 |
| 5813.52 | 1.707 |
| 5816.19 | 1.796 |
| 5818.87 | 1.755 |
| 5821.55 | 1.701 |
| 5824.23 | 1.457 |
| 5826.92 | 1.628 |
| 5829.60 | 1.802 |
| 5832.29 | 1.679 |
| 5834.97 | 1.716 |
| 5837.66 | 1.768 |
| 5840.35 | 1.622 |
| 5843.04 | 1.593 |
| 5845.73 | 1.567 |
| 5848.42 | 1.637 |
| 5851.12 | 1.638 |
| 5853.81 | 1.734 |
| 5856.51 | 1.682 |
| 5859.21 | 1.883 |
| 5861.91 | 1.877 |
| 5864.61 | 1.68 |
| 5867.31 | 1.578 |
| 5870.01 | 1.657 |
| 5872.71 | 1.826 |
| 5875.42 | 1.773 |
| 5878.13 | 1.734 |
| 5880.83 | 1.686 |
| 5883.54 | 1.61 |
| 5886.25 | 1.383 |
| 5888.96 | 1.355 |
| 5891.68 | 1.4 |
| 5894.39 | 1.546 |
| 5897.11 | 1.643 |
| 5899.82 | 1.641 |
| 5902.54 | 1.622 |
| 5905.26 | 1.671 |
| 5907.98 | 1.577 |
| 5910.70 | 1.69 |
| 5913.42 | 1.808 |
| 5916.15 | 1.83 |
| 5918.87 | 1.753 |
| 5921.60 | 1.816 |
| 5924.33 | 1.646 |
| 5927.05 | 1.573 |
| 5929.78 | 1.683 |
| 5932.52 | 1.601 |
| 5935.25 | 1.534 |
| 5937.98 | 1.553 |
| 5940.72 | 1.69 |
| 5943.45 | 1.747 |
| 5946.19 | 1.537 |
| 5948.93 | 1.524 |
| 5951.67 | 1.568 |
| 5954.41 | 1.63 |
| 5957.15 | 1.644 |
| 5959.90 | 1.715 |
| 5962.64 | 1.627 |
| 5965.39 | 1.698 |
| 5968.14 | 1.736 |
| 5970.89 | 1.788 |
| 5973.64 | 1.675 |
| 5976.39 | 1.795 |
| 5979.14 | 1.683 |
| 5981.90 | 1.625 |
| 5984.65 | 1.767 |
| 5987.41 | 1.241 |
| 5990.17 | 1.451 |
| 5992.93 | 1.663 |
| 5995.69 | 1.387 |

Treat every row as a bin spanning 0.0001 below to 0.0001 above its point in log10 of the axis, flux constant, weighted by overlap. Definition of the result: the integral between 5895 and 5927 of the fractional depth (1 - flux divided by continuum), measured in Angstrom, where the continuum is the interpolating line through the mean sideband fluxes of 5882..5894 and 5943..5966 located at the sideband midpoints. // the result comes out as -3.8 Angstrom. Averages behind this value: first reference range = 1.45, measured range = 1.69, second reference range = 1.63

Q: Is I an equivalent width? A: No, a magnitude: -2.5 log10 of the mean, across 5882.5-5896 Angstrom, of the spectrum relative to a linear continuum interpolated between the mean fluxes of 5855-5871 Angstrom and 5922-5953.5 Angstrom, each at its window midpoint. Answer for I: 0.158 mag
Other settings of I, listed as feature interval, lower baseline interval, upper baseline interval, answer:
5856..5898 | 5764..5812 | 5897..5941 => 0.02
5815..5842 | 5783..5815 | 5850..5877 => 0.01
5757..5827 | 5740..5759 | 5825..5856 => 0.02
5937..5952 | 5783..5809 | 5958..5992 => 0.03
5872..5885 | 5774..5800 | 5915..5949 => -0.05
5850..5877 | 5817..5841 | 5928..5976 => -0.04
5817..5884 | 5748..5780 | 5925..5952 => -0.04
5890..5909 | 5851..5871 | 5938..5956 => 0.06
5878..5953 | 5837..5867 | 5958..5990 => 0.04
